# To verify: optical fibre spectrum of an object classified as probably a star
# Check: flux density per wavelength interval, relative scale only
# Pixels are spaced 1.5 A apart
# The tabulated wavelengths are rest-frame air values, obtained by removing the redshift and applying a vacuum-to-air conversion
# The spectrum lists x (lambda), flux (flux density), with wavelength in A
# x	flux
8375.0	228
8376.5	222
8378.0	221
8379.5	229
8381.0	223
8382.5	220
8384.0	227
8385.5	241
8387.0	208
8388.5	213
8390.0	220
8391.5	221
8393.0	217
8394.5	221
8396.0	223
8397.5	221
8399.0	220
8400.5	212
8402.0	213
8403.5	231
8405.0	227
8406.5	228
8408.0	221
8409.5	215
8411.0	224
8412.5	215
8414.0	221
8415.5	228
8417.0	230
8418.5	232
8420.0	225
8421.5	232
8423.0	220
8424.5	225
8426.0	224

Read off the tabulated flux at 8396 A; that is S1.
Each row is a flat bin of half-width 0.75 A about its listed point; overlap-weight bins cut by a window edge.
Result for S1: 223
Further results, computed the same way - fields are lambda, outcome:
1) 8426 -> 224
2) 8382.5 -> 220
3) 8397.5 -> 221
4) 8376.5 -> 222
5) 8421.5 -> 232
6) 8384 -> 227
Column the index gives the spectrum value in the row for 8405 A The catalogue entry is 227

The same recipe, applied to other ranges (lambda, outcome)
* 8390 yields 220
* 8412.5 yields 215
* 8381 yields 223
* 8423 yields 220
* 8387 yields 208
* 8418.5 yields 232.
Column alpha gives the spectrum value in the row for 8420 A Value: 225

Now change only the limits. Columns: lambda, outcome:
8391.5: 221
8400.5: 212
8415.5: 228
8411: 224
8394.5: 221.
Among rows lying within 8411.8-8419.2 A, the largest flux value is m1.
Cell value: 232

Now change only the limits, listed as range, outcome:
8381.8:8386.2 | 241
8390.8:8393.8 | 221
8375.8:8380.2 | 229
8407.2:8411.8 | 224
